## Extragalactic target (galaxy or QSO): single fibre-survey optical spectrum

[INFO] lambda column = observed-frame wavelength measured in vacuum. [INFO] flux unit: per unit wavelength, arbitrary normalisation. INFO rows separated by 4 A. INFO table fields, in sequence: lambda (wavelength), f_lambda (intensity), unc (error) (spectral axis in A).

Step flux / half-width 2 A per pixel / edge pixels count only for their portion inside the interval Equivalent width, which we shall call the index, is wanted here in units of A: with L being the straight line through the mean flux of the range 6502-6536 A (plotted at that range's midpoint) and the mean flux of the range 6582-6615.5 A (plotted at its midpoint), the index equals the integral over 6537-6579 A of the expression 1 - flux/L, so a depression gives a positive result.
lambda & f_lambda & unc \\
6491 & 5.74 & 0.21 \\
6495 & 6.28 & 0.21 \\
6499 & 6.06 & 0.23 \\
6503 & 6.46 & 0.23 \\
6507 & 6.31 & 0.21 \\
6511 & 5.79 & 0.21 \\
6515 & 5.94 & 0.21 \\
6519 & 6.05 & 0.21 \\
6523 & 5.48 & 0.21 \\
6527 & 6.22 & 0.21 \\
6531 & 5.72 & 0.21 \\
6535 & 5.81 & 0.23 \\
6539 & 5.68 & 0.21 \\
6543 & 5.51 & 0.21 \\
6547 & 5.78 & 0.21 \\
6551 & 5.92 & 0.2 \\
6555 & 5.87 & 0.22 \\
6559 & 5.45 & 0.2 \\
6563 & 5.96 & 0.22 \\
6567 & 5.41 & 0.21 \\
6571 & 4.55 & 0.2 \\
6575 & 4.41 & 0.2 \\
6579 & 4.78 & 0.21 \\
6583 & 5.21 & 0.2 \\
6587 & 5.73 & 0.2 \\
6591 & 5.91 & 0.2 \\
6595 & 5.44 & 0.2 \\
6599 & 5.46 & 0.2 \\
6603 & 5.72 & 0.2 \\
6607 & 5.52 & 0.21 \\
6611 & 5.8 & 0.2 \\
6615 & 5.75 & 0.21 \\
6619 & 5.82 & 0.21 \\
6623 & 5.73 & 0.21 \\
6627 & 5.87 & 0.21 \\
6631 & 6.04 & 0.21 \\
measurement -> 2.74 A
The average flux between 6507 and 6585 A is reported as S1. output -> 5.57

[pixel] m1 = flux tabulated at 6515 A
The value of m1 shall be 5.94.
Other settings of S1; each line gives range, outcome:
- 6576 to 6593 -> 5.35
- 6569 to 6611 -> 5.3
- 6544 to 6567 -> 5.75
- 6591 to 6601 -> 5.54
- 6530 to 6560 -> 5.73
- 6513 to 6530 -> 5.91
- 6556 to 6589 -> 5.21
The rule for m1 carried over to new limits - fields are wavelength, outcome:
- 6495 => 6.28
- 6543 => 5.51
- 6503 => 6.46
